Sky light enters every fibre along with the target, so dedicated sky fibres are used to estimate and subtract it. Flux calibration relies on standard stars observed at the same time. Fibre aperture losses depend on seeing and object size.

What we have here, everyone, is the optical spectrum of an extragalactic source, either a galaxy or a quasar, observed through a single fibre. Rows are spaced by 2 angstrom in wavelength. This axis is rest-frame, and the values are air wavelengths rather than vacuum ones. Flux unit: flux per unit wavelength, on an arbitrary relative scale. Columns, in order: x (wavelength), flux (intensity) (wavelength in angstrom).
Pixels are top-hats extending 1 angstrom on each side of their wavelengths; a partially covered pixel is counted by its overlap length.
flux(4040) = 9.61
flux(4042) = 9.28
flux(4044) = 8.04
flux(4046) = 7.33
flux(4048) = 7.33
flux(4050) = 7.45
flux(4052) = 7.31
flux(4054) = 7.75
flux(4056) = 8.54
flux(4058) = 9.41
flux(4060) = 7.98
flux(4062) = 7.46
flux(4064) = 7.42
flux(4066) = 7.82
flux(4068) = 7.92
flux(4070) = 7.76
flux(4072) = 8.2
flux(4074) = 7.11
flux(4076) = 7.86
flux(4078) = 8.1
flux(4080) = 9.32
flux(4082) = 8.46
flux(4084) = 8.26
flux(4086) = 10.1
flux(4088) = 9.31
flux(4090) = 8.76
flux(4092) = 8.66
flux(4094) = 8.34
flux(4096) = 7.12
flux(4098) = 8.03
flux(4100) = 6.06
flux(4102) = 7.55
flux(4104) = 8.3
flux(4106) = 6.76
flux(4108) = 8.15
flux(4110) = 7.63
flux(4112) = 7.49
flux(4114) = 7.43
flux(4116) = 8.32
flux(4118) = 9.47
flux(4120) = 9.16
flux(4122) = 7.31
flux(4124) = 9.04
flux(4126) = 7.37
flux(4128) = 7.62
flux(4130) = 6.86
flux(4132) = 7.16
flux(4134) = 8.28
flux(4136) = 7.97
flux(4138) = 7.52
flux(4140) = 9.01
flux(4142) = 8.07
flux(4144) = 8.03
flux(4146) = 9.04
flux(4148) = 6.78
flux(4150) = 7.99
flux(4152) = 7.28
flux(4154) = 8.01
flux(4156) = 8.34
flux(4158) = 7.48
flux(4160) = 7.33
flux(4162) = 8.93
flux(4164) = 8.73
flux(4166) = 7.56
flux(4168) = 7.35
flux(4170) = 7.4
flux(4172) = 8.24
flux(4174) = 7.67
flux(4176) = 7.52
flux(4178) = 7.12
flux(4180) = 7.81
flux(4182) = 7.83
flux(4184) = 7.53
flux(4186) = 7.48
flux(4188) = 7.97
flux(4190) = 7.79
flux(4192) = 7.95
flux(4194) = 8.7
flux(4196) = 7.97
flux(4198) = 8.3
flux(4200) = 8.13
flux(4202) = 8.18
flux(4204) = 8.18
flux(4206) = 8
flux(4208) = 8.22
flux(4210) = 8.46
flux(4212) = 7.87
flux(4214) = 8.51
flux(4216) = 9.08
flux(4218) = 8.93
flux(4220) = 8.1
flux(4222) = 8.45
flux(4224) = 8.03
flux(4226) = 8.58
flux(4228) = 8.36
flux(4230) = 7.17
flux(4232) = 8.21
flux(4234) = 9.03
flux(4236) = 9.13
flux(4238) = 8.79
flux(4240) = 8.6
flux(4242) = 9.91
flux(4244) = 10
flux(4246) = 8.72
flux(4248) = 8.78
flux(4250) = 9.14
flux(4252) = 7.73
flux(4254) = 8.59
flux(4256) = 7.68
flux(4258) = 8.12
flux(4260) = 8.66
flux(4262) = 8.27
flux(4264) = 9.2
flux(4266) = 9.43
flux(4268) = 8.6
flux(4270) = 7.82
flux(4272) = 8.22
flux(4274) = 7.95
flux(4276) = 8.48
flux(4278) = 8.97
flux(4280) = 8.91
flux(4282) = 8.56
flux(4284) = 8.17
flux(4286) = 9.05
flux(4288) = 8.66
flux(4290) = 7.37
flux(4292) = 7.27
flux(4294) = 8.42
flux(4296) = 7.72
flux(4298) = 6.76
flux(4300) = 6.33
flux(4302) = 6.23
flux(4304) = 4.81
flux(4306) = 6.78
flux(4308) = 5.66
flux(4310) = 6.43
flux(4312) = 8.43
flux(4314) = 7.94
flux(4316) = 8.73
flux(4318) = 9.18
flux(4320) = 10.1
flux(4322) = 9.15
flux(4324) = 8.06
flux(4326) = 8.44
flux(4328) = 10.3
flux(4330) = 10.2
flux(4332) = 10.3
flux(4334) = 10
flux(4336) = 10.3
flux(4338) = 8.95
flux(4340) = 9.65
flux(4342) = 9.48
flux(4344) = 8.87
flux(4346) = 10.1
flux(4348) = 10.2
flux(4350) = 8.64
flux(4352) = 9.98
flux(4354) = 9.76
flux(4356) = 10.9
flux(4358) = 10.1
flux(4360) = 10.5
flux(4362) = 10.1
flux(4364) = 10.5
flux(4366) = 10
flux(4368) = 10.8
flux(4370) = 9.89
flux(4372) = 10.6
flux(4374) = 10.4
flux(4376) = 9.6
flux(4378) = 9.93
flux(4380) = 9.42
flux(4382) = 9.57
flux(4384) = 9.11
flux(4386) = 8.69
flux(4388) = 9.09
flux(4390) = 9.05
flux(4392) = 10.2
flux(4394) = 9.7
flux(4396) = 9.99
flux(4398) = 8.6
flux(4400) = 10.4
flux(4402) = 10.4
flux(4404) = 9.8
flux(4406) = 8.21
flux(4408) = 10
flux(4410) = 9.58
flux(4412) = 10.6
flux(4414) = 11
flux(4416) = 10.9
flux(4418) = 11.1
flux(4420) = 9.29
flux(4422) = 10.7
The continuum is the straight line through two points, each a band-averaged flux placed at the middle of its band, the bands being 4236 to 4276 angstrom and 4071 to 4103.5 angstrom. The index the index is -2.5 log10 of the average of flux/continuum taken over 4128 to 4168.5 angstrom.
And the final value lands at 0.06 mag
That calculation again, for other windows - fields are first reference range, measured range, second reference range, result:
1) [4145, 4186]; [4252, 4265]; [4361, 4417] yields 0.04 mag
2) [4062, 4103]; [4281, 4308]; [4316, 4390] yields 0.27 mag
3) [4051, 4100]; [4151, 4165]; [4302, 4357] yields 0.05 mag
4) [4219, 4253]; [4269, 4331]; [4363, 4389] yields 0.14 mag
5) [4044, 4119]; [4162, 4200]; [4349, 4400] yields 0.10 mag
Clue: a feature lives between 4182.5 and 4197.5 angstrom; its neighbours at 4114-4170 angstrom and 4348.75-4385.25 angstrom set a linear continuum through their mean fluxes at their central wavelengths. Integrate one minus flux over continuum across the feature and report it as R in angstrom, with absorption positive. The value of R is 0.9 angstrom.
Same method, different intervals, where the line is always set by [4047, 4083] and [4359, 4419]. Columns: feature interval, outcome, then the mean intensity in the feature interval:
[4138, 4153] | 0.8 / 7.99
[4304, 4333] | 3.3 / 8.42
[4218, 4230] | 0.9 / 8.26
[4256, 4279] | 1.8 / 8.48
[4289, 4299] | 2.0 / 7.51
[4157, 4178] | 1.9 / 7.79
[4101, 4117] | 1.0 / 7.7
